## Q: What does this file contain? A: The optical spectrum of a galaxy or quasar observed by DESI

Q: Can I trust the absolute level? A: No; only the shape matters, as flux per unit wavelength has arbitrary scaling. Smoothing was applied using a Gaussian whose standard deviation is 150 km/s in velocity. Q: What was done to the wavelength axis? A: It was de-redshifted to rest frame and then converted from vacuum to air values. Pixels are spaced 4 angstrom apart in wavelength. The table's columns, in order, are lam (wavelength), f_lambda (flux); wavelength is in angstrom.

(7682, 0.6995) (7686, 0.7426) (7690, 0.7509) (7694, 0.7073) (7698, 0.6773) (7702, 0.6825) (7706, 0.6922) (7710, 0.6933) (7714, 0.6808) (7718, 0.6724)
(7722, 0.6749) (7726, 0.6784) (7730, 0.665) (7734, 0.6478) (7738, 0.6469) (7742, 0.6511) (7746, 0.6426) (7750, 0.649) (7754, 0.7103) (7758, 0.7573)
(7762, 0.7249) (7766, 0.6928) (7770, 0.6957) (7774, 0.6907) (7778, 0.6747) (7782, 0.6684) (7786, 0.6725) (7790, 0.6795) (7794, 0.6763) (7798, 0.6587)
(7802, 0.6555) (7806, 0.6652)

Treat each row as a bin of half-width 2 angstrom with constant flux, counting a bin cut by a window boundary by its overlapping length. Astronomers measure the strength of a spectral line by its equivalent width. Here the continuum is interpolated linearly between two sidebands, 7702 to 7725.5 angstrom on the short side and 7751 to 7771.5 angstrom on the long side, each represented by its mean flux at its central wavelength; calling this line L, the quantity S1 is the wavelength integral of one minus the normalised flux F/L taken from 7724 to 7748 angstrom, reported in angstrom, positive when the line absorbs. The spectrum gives 1.43 angstrom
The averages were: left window 0.682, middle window 0.655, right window 0.713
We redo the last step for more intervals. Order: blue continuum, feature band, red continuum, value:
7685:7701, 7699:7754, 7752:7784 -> 3.1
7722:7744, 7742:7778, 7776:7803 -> -1.5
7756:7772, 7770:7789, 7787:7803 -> 0.4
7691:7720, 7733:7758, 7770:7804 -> 0.5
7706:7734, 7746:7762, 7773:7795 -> -0.6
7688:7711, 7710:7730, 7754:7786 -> 0.7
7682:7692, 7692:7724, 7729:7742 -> 0.7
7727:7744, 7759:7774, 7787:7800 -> -1.0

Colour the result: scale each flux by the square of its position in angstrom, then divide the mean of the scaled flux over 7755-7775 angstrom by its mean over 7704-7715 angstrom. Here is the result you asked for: 1.05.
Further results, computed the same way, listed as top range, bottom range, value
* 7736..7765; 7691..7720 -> 1.00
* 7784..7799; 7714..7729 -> 1.01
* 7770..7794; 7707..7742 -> 1.03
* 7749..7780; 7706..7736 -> 1.05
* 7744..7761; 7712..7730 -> 1.03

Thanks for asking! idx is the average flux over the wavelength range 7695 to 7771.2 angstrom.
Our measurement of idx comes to 0.681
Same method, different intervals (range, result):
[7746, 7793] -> 0.69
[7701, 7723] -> 0.683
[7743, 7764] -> 0.695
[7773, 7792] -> 0.676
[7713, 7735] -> 0.67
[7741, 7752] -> 0.647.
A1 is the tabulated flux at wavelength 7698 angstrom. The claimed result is 0.6773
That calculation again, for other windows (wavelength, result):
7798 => 0.6587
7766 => 0.6928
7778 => 0.6747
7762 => 0.7249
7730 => 0.665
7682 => 0.6995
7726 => 0.6784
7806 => 0.6652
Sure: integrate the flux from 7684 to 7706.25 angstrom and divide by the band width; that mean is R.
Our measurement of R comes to 0.71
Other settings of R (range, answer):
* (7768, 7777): 0.691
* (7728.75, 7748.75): 0.65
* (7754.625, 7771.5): 0.718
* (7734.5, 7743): 0.649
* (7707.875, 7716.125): 0.687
